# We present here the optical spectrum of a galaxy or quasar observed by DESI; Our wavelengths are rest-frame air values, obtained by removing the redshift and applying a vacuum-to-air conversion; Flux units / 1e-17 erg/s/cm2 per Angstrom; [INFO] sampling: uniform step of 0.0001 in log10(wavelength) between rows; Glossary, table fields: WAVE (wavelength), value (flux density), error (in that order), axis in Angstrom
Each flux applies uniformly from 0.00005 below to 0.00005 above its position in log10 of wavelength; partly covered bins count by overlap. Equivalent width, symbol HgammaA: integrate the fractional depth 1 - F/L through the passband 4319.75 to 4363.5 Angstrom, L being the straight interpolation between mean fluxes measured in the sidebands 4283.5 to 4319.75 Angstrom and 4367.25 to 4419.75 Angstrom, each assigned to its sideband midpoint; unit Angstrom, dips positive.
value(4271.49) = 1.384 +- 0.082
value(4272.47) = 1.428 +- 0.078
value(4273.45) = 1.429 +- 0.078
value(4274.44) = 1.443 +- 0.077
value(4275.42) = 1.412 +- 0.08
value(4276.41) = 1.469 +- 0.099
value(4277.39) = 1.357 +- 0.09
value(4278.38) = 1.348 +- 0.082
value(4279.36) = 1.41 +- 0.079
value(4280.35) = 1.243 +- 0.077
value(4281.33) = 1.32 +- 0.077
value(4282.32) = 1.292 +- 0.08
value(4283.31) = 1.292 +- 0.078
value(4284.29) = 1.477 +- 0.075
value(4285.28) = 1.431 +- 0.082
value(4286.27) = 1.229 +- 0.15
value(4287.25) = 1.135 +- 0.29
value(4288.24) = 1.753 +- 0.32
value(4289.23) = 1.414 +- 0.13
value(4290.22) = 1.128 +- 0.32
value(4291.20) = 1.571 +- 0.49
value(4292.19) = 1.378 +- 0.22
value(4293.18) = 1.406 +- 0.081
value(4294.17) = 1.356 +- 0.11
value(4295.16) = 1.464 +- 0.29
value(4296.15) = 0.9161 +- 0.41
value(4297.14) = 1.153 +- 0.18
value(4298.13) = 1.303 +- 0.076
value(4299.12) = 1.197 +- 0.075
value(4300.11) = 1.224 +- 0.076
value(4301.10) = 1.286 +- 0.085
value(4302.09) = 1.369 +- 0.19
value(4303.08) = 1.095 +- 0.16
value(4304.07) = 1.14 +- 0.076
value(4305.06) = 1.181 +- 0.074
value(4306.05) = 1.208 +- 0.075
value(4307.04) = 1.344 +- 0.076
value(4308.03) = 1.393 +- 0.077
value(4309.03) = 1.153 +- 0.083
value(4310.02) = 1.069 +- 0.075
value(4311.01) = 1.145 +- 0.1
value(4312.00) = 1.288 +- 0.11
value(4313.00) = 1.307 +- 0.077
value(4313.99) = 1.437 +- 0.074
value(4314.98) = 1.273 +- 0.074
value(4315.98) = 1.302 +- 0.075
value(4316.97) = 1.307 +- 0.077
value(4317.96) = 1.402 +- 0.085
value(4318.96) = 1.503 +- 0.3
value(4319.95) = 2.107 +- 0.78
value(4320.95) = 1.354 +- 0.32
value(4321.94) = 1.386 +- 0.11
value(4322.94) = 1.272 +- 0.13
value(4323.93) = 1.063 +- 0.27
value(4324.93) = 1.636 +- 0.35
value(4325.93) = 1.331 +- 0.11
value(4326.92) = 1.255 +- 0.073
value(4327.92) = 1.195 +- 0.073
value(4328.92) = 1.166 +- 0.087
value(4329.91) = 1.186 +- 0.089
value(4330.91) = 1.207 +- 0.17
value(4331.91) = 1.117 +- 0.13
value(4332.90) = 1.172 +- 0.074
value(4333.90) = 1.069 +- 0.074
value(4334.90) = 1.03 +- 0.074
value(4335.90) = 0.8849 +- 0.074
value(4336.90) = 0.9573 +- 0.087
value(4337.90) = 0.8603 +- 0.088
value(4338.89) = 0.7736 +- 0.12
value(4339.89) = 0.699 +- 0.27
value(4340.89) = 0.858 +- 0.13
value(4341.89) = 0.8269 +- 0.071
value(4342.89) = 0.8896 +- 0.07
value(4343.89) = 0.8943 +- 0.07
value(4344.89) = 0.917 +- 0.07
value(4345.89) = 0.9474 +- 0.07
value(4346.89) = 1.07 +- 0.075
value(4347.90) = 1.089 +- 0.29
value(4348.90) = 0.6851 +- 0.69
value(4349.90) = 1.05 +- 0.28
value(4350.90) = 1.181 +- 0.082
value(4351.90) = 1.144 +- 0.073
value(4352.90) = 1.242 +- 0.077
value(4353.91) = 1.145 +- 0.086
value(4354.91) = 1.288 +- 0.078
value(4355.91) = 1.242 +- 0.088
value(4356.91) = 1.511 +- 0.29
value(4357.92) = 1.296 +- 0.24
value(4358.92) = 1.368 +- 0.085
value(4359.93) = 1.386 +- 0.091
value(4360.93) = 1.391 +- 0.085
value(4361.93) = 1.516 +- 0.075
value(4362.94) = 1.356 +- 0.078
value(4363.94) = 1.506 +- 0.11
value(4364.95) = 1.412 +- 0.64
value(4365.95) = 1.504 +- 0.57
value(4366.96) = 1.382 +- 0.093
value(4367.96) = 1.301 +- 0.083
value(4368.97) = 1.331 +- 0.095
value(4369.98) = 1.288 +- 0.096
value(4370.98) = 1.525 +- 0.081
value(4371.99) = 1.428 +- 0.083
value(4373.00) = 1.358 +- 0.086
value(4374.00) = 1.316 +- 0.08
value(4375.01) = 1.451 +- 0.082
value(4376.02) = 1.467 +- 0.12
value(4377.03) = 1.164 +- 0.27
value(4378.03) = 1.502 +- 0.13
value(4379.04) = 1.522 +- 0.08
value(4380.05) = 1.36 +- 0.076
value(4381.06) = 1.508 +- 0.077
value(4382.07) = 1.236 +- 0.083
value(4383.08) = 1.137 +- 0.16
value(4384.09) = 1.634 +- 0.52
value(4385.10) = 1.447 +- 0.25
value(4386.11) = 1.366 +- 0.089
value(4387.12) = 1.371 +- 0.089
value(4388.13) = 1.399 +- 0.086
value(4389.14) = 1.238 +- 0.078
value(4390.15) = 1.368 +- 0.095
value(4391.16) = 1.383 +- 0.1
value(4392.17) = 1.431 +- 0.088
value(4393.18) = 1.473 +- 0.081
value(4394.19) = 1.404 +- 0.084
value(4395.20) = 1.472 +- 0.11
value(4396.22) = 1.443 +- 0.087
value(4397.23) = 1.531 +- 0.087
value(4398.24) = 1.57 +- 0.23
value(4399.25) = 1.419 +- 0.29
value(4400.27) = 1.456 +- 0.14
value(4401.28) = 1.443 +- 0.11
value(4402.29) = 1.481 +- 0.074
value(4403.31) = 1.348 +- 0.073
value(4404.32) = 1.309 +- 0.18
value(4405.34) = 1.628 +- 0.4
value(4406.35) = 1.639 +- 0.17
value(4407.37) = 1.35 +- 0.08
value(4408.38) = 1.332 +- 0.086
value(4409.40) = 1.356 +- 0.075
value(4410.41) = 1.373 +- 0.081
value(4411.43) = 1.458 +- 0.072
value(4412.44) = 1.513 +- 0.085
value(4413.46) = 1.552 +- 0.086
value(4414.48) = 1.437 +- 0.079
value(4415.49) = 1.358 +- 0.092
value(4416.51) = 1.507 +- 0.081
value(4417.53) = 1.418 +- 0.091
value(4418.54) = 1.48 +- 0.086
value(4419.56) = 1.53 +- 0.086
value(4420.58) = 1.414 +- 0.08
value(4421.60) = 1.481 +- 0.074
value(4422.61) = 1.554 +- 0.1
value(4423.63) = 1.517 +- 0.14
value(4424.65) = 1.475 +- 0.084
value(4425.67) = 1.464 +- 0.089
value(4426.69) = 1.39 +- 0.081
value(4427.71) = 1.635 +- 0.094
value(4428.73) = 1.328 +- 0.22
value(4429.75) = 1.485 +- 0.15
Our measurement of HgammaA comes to 6.5 Angstrom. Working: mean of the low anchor 1.31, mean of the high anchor 1.42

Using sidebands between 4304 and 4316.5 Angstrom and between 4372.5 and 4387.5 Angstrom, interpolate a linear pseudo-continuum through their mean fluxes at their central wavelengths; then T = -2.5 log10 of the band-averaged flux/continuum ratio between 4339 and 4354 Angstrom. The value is 0.34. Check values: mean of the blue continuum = 1.25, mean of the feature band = 0.966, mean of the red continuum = 1.39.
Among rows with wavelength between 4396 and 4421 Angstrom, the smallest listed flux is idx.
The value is 1.309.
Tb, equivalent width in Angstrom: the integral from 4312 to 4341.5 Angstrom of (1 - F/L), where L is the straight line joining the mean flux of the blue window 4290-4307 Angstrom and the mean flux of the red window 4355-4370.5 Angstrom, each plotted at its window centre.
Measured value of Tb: 2.3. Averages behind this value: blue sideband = 1.26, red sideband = 1.38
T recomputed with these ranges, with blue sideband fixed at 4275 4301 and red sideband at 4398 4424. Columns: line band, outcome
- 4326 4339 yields 0.26 mag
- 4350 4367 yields 0.05 mag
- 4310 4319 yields 0.04 mag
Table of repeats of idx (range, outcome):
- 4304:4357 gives 0.6851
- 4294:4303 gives 0.9161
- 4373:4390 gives 1.137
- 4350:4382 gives 1.144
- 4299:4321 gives 1.069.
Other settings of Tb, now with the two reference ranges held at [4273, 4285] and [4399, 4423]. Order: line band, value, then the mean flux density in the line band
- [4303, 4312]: 1.2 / 1.2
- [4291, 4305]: 1.2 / 1.27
